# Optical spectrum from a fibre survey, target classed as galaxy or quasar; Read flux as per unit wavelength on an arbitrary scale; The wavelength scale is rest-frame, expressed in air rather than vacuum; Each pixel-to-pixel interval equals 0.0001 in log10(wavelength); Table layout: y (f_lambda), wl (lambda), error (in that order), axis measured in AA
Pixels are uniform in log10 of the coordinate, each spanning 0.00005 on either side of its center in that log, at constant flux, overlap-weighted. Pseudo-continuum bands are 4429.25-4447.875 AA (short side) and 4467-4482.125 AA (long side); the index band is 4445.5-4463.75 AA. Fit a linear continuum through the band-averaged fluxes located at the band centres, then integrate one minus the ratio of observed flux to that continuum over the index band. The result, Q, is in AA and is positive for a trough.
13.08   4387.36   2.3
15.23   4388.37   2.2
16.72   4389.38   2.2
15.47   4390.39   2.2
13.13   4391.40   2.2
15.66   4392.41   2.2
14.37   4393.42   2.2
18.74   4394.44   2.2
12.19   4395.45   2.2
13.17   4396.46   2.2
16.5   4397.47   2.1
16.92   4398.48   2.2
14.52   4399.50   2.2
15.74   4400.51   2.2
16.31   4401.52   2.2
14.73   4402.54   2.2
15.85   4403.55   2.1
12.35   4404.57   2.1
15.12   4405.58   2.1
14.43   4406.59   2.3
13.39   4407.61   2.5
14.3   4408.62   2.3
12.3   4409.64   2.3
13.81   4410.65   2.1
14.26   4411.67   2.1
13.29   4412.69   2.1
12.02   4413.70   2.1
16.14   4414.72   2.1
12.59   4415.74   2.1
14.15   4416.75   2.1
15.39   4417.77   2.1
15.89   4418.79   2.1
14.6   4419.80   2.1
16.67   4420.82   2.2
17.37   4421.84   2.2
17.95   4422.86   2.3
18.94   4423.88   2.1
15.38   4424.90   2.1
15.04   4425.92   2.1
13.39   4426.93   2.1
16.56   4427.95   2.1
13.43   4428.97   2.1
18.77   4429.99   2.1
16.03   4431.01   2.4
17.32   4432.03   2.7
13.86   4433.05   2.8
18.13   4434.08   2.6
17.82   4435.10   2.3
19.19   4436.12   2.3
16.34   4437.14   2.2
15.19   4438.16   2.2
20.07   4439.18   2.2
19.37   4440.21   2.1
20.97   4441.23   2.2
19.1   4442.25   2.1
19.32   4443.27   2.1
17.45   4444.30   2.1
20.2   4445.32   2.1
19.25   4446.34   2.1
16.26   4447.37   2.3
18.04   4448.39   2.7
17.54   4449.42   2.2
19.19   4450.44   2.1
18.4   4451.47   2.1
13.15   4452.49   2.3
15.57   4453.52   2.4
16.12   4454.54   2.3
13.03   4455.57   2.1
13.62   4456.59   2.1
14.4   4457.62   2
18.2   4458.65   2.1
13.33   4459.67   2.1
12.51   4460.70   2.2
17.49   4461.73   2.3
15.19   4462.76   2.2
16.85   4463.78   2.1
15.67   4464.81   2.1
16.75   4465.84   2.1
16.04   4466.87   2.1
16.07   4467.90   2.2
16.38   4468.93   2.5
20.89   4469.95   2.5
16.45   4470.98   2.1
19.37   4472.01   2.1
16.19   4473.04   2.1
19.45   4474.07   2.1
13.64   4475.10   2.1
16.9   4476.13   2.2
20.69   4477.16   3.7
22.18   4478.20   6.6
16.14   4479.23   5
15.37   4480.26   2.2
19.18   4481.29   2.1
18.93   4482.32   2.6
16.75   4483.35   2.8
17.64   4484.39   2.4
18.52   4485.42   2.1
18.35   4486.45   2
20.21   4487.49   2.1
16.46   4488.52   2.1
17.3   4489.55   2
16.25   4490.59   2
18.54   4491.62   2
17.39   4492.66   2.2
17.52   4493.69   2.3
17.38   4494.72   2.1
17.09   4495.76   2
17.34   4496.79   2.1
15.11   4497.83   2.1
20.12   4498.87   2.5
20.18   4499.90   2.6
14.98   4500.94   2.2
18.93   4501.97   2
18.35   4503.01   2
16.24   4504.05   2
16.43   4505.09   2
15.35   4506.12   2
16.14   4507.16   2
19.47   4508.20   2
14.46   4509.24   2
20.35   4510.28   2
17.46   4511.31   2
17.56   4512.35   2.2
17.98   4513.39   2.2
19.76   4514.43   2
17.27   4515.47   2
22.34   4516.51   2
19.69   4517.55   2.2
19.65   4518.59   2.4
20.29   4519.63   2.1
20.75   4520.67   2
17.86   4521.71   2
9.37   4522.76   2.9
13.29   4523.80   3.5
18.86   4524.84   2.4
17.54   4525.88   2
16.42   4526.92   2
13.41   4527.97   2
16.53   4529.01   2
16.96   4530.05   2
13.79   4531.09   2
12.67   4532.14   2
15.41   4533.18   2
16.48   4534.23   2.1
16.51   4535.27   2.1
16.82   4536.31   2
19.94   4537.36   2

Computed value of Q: 1.86 AA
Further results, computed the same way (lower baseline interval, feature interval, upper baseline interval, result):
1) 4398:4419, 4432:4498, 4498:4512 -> -4.2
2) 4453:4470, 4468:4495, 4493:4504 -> -1.8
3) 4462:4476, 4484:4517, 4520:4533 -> -3.2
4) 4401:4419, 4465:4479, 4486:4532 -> -1.3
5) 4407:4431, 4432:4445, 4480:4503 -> -1.9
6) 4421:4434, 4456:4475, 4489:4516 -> 0.6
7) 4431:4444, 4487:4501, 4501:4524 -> 0.1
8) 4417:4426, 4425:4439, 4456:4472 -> 0.0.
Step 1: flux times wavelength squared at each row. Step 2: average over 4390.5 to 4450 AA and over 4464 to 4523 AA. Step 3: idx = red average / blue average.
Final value 1.15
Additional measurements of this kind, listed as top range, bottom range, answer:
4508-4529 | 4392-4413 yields 1.27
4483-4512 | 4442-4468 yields 1.08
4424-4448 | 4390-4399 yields 1.17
